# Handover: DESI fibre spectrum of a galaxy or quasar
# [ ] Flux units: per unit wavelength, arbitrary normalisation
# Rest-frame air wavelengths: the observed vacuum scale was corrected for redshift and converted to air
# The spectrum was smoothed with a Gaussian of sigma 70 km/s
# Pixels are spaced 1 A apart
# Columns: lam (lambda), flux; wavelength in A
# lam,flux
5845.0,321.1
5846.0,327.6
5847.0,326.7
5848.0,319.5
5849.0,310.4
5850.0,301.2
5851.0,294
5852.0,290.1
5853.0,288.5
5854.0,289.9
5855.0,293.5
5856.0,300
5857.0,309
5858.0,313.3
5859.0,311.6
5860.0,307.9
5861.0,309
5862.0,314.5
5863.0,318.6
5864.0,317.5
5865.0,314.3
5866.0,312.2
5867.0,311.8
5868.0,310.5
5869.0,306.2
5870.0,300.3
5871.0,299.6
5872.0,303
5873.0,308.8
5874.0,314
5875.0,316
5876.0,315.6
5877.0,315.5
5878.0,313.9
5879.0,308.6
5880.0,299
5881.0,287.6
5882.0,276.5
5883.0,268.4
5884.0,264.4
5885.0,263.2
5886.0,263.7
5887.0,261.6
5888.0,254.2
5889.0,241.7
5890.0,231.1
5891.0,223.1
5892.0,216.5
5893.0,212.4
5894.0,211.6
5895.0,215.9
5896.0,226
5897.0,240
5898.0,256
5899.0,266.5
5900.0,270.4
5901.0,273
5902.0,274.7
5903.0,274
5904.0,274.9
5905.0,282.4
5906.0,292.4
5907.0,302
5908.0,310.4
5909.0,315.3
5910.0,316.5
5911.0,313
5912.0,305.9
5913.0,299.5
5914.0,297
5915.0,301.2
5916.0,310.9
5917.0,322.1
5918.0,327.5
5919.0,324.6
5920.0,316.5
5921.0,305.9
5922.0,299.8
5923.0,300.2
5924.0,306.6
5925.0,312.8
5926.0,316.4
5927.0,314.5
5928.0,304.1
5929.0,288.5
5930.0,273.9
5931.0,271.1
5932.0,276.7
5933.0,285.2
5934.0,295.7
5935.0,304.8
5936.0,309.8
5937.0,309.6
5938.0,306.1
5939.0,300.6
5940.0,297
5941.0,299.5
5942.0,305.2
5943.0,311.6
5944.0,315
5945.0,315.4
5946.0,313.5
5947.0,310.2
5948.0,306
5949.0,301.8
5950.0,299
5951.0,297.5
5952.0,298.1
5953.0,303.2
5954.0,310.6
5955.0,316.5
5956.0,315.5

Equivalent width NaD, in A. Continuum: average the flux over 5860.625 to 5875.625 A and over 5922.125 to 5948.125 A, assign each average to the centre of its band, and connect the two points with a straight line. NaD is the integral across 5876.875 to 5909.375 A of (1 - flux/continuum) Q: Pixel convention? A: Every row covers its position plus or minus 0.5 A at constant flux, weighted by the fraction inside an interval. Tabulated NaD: 4.4 A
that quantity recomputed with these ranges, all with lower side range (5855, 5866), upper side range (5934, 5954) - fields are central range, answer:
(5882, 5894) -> 2.5 A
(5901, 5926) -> 0.3 A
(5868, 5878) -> 0.0 A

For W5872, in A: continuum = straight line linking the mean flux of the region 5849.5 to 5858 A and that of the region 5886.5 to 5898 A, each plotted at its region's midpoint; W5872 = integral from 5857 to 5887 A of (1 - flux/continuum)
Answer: -4.1 A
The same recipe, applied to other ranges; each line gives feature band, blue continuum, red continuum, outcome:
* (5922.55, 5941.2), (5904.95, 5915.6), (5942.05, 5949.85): 0.5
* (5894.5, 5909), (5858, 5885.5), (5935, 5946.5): 1.7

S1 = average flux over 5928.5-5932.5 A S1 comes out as 278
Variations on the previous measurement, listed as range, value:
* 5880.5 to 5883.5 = 278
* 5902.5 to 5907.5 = 285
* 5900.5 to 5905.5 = 276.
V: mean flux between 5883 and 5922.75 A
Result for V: 276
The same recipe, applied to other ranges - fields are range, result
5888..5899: 230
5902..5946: 302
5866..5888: 295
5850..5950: 292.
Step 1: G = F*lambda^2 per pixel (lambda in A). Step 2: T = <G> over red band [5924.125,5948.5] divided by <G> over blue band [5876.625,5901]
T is 1.19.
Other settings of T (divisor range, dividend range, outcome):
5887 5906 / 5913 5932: 1.24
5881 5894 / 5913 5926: 1.26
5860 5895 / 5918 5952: 1.09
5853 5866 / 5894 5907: 0.86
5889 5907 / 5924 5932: 1.19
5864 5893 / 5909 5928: 1.10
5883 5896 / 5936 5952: 1.30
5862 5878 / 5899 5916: 0.96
